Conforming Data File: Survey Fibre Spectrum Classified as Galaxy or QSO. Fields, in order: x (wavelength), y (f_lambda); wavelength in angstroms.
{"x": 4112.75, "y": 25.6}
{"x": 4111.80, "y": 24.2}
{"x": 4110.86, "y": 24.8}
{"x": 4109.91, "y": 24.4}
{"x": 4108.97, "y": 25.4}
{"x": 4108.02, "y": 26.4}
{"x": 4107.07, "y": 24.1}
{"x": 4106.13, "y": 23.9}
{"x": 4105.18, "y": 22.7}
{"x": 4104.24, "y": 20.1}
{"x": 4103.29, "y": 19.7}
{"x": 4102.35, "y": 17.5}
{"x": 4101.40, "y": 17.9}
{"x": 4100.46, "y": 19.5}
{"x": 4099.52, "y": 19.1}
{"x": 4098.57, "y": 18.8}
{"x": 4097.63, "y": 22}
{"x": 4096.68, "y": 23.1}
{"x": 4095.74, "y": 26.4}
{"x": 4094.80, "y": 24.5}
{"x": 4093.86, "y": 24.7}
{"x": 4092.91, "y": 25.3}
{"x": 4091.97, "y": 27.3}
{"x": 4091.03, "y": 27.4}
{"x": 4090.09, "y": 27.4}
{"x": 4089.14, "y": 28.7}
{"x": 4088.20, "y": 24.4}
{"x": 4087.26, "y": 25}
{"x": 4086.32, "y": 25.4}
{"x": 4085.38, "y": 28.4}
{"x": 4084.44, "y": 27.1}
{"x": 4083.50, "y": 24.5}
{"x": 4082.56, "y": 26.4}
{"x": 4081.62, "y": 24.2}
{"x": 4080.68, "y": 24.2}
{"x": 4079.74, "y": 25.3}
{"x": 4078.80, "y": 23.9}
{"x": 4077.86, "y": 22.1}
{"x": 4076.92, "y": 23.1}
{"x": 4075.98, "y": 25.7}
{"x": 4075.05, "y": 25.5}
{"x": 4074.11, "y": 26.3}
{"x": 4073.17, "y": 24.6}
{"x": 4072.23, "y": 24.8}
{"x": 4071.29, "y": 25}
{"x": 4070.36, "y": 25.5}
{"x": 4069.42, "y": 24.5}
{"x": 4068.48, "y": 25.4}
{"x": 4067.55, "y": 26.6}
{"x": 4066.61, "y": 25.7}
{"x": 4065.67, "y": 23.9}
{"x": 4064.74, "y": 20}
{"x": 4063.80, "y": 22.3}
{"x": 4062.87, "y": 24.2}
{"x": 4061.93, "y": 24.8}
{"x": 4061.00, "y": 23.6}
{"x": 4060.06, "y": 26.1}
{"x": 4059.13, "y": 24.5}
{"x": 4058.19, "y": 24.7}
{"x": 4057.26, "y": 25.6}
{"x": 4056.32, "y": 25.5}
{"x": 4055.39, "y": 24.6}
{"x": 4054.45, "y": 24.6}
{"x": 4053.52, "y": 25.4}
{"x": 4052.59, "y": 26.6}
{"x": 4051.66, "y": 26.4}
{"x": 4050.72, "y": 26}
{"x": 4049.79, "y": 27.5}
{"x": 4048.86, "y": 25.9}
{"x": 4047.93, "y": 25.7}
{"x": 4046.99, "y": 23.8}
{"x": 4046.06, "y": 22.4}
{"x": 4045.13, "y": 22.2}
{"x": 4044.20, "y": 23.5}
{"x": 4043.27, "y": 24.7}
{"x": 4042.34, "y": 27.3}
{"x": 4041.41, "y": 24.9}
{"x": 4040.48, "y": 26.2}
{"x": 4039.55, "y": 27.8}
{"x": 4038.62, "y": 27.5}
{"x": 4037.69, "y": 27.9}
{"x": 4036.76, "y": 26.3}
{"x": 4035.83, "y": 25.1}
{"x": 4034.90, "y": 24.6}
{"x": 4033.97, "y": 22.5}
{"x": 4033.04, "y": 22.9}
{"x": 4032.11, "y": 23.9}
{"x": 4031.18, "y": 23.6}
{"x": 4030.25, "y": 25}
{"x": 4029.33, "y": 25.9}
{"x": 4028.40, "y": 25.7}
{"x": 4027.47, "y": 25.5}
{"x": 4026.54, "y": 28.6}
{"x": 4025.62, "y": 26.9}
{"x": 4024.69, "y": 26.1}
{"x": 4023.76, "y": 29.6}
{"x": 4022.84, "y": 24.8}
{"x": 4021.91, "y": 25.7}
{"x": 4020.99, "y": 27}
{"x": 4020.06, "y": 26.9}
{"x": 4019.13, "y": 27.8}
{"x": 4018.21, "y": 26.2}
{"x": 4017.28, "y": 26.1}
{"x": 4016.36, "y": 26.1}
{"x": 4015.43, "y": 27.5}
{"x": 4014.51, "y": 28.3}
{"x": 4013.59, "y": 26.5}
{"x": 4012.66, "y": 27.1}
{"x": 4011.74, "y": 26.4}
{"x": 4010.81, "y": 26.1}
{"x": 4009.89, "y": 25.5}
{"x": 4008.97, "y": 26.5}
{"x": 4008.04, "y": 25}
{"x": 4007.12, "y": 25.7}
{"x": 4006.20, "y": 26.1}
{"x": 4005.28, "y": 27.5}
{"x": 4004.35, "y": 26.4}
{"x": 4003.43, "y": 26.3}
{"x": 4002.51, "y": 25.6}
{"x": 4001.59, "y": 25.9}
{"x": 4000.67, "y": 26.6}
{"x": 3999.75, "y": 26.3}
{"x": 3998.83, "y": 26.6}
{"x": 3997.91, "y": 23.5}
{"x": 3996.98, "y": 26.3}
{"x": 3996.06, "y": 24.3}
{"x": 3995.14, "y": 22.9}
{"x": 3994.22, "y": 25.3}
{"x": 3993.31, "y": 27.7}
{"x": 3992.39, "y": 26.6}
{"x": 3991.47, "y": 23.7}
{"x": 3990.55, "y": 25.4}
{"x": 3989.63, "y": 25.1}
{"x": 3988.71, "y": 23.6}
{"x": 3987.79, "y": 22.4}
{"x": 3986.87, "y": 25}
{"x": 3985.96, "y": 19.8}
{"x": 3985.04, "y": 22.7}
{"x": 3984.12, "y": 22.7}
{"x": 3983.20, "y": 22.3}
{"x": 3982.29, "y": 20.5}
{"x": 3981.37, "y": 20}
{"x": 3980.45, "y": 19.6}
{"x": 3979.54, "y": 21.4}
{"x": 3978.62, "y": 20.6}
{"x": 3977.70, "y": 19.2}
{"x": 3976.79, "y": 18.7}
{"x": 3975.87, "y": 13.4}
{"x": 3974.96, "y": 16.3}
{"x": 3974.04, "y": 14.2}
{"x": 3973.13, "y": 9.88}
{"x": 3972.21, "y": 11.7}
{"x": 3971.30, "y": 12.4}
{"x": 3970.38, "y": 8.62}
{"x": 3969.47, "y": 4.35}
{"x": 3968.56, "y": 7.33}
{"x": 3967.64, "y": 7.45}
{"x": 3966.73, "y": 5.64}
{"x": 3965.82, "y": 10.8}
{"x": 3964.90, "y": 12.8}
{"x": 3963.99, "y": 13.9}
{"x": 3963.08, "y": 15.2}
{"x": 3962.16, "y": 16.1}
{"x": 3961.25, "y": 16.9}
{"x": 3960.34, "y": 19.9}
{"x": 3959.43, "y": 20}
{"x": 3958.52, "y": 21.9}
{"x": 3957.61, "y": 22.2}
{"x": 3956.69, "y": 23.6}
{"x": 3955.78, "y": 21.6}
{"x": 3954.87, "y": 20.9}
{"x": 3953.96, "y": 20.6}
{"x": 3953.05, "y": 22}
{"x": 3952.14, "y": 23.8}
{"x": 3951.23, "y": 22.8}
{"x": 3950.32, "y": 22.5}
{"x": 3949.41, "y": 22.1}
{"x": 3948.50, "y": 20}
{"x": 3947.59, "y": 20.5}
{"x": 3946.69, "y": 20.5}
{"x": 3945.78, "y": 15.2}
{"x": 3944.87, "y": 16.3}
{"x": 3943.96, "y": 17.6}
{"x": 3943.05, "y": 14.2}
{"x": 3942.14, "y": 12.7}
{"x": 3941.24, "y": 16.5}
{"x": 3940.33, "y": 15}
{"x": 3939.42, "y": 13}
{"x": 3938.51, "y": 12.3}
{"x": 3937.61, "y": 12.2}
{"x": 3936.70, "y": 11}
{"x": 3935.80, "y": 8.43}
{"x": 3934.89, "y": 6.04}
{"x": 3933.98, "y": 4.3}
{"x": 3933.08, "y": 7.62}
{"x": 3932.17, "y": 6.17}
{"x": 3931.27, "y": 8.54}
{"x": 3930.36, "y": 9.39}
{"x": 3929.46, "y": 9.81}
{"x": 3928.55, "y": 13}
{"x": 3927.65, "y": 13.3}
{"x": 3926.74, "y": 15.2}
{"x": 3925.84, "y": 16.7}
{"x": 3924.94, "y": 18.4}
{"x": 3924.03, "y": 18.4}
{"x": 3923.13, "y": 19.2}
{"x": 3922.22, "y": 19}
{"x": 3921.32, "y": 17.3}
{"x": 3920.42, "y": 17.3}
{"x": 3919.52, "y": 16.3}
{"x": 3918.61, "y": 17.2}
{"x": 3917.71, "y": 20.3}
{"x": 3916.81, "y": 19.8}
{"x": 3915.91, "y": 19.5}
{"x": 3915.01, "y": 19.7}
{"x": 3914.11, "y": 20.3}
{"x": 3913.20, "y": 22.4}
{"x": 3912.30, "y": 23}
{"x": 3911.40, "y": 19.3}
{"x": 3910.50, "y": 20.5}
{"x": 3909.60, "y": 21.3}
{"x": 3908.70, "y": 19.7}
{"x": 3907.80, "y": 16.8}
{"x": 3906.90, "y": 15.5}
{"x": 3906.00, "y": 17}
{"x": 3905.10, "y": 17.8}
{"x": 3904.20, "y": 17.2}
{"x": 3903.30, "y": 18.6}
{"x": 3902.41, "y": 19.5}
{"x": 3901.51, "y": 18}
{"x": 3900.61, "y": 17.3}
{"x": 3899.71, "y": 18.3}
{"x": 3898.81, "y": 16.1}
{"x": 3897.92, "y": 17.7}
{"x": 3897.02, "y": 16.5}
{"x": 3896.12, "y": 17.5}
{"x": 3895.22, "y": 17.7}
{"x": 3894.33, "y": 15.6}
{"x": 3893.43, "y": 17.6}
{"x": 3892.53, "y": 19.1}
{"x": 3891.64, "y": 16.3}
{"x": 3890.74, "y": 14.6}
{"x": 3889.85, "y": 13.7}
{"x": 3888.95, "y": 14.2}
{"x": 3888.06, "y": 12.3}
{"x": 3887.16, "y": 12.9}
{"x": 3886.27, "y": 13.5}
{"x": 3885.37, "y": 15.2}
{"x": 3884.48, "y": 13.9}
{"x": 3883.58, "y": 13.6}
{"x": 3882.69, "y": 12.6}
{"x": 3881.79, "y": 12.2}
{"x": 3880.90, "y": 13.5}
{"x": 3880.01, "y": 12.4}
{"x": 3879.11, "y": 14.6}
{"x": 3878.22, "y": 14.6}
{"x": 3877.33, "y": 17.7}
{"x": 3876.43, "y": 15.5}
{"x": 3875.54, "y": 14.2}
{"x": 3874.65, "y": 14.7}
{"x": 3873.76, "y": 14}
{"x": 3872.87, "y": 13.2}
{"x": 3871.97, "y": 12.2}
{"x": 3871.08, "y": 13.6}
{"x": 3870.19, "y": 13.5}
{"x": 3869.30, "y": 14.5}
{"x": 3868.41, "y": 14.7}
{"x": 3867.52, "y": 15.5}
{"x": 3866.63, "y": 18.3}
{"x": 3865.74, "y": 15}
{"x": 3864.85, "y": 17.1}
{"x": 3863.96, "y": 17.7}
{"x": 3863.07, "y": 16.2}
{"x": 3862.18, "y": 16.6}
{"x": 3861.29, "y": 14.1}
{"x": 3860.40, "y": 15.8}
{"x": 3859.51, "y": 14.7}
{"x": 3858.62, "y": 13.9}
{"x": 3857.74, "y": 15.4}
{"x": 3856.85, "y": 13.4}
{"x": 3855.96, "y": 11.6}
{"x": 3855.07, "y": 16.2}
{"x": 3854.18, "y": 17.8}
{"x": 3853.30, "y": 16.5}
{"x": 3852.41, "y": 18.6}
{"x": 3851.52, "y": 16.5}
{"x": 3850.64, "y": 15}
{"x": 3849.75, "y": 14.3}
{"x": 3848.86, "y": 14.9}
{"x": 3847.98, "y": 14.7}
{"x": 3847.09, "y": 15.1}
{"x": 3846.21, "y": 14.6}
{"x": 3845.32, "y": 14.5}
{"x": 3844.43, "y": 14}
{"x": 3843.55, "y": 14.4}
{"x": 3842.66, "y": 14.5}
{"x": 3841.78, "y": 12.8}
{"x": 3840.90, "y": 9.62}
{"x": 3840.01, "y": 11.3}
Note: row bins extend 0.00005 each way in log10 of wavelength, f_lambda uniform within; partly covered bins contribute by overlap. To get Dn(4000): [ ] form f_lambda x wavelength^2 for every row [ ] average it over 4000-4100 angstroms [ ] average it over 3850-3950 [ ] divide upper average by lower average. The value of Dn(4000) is 1.75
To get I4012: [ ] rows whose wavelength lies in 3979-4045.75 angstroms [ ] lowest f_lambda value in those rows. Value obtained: 19.6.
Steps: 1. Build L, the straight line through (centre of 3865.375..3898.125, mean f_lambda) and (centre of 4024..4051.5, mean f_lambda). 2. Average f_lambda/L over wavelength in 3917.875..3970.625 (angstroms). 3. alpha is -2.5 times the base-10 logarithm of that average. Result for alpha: 0.24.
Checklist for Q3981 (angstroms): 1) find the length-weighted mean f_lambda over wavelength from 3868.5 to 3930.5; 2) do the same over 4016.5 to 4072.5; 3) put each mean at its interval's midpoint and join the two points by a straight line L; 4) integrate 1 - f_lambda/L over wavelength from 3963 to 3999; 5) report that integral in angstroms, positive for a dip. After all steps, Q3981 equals 5.2 angstroms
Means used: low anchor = 16.3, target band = 18.5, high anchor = 25.3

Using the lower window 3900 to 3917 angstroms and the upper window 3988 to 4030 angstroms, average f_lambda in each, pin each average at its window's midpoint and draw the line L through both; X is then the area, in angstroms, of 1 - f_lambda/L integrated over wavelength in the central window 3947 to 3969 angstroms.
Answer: 4.4 angstroms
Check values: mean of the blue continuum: 19.1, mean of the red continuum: 26.1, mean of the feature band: 18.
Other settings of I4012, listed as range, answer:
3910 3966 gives 4.3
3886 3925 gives 12.3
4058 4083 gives 20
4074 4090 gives 22.1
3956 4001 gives 4.35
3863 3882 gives 12.2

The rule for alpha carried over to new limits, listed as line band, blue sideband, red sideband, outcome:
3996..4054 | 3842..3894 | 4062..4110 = -0.20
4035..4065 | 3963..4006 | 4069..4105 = -0.12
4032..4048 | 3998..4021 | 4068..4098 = 0.04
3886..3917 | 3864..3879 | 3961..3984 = -0.19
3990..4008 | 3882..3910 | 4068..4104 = -0.24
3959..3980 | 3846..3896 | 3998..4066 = 0.48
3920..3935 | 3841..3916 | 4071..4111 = 0.33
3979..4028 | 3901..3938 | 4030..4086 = -0.18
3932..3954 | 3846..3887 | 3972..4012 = 0.28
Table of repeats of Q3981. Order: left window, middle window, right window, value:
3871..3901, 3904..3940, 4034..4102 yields 2.8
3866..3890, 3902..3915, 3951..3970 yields -3.6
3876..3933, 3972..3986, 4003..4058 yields 2.3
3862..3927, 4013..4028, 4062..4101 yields -3.3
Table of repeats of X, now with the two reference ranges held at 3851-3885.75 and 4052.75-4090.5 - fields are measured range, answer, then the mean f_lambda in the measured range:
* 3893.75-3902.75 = -0.6 angstroms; 17.4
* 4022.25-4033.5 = -1.4 angstroms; 25.7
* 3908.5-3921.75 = -1.8 angstroms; 19.6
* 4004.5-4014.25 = -1.9 angstroms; 26.3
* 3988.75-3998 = -1.7 angstroms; 25.1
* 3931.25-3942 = 4.8 angstroms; 10.2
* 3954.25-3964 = -0.1 angstroms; 19.6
